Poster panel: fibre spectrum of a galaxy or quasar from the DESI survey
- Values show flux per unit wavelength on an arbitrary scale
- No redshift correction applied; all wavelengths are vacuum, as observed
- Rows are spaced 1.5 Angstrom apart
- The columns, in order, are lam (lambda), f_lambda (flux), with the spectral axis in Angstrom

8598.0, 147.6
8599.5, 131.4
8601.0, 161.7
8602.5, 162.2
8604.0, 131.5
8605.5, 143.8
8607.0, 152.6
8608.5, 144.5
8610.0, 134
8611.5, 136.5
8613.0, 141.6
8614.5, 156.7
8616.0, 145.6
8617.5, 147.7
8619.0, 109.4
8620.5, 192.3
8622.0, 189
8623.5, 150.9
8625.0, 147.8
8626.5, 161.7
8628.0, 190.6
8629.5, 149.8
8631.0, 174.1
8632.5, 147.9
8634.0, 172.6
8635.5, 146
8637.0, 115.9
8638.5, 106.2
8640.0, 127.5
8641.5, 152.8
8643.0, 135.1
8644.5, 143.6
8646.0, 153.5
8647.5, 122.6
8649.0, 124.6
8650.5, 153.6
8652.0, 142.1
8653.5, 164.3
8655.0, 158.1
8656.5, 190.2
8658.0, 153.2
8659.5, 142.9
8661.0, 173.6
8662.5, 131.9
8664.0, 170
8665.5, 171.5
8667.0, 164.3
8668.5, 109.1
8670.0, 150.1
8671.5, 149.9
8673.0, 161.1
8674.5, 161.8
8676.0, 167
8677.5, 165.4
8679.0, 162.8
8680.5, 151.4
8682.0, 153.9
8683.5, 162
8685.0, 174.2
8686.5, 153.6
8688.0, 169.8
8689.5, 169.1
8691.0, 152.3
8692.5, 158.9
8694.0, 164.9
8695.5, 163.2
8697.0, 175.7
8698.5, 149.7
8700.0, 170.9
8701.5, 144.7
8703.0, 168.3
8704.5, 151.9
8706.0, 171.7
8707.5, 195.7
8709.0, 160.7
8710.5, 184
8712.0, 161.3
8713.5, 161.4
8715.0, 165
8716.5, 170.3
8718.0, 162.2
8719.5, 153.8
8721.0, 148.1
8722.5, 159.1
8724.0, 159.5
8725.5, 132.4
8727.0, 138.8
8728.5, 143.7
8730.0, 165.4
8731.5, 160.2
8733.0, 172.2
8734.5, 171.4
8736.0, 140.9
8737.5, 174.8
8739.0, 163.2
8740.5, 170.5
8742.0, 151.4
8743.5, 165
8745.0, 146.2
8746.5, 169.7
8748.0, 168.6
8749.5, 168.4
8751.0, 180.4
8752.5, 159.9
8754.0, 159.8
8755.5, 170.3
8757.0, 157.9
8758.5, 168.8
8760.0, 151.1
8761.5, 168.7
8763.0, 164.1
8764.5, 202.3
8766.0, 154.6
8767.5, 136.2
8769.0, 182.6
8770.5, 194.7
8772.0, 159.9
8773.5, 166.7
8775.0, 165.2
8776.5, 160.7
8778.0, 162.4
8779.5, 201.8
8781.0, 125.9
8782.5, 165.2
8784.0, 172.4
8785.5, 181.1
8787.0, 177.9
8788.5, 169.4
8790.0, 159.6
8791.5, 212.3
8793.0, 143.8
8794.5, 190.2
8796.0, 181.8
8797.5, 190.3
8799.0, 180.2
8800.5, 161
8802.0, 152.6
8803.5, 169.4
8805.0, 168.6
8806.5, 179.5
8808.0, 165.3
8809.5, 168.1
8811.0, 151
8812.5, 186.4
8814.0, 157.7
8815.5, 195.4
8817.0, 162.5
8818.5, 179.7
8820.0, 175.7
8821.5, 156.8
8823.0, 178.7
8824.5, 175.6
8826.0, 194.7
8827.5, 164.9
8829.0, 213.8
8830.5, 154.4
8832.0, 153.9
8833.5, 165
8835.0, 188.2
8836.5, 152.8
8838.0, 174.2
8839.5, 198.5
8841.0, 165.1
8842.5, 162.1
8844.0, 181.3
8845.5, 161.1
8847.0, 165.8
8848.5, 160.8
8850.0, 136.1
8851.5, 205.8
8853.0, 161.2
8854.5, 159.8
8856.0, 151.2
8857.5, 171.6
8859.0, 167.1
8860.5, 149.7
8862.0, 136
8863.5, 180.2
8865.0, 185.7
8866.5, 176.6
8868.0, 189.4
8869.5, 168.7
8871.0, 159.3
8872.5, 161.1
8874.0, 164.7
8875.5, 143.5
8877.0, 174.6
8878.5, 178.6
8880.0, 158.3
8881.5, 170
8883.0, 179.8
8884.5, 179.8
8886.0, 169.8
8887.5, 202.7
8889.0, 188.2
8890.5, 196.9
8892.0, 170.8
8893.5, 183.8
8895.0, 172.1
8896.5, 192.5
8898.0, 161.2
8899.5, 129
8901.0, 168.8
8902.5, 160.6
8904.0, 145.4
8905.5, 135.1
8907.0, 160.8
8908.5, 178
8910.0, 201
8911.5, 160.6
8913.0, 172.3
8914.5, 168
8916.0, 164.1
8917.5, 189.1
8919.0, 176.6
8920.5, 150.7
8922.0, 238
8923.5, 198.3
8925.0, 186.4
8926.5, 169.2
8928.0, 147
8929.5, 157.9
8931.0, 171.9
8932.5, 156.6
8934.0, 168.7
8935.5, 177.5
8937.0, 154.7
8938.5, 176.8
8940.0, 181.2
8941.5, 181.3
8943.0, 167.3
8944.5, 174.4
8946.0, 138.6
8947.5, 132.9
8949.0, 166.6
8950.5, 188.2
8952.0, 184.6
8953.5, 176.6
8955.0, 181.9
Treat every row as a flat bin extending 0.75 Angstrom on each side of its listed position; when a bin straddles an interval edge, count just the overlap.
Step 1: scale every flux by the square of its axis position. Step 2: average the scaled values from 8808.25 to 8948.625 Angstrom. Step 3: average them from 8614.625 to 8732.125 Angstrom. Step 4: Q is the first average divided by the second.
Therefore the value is 1.14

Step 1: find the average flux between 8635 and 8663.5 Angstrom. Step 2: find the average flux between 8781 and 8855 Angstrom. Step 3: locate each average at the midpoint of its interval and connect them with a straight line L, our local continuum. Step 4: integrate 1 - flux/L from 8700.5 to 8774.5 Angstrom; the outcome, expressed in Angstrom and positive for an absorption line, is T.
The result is -2.2 Angstrom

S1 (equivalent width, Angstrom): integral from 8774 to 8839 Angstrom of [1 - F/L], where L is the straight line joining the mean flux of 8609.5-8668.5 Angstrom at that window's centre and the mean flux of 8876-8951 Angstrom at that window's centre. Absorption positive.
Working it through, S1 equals -3.4 Angstrom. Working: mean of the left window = 151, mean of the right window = 171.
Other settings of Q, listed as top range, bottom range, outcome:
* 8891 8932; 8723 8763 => 1.10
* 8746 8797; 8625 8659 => 1.17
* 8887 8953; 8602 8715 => 1.17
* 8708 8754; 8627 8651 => 1.14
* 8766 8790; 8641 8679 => 1.13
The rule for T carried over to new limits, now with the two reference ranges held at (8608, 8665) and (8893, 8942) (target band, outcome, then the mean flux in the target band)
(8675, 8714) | -2.4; 164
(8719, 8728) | 0.5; 148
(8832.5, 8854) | -0.6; 170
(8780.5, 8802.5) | -1.4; 172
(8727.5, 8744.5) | -0.4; 161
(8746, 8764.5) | -1.0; 167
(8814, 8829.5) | -1.4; 178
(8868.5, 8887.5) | -0.1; 169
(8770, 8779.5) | -0.6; 170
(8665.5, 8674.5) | 0.1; 150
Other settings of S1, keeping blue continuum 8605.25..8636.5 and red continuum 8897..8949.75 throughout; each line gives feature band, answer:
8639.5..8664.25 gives 1.0 Angstrom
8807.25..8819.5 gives -0.6 Angstrom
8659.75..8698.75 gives -0.6 Angstrom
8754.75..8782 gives -1.0 Angstrom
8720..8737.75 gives 0.4 Angstrom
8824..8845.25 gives -1.4 Angstrom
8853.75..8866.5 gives 0.1 Angstrom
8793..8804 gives -0.7 Angstrom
